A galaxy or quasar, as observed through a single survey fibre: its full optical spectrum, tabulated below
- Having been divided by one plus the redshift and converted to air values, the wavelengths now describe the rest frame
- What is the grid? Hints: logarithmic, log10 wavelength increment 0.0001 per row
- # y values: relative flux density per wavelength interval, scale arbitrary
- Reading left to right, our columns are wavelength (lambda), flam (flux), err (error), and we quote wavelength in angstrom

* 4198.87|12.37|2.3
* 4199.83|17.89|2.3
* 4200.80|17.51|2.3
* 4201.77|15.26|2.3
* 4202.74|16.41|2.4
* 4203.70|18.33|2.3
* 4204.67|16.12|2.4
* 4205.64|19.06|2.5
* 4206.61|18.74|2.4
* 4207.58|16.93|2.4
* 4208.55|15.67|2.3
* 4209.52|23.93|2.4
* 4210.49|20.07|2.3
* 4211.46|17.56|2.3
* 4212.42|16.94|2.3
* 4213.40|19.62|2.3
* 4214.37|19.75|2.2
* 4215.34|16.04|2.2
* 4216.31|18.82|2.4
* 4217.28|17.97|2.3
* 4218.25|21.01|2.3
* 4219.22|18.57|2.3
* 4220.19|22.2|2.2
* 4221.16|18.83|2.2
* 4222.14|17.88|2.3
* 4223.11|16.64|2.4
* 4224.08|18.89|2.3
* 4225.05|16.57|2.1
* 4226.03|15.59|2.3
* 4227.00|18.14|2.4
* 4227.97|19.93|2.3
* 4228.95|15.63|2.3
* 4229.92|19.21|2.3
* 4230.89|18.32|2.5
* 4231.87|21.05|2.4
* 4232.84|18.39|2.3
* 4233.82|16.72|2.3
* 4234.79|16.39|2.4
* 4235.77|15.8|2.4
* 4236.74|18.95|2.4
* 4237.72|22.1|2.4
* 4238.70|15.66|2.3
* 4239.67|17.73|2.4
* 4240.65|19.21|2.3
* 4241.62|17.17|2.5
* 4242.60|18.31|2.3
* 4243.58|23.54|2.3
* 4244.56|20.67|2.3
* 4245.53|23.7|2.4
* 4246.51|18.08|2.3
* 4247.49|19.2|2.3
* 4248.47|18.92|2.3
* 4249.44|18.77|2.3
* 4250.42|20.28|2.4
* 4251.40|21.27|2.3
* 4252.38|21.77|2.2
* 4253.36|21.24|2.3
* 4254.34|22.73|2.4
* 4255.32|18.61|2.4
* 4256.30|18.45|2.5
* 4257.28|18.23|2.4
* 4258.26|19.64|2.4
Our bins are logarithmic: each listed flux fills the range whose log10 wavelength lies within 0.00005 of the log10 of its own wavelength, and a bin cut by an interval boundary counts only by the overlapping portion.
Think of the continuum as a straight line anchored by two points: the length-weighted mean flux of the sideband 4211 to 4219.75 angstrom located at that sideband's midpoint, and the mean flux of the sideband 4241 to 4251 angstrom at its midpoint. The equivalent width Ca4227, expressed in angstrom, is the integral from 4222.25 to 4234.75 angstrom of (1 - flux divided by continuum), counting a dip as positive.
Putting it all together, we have 0.8 angstrom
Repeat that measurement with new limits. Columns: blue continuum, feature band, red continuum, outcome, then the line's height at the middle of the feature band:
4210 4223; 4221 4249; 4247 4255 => 1.7 angstrom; 19.7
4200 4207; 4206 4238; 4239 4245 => -0.3 angstrom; 18.3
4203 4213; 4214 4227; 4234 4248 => 0.1 angstrom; 18.6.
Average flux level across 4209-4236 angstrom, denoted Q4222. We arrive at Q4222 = 18.5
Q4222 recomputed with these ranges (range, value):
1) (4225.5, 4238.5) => 18.1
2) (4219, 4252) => 18.8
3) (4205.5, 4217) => 18.6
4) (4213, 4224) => 18.9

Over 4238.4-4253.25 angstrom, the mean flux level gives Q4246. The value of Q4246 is 19.7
